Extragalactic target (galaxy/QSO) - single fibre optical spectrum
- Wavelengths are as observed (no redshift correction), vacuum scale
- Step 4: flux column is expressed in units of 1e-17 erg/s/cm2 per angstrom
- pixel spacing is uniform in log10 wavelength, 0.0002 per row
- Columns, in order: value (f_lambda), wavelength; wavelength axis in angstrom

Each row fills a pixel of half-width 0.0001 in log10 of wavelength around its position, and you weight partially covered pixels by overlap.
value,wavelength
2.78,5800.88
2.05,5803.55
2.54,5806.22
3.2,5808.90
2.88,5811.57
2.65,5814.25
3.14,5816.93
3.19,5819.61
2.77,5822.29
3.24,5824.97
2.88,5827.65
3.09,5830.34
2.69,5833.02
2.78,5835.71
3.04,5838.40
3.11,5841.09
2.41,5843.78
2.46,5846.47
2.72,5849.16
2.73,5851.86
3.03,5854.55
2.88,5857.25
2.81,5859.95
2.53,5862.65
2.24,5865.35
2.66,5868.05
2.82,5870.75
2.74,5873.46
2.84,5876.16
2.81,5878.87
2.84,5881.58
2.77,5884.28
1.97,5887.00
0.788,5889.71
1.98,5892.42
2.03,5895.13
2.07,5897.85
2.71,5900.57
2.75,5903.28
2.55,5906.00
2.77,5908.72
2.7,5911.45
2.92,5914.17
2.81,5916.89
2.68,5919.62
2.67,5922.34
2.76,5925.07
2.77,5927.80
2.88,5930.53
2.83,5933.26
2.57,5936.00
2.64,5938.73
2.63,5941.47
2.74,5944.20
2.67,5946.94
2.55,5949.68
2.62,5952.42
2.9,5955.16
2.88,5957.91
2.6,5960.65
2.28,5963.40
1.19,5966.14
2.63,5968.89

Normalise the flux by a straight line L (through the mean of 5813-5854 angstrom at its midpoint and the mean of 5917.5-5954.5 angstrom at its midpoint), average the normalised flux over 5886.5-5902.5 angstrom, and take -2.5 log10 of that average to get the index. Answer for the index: 0.38 mag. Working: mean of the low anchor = 2.86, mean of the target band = 1.95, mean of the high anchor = 2.7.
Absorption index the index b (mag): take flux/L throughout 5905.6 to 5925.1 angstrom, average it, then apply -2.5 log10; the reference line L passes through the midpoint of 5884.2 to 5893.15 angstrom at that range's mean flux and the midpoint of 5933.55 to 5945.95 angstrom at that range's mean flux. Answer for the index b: -0.23 mag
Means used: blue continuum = 1.74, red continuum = 2.66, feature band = 2.74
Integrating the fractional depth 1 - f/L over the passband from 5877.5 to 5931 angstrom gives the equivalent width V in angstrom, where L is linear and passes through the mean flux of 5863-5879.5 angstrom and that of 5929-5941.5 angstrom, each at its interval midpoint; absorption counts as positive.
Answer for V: 3.8 angstrom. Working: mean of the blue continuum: 2.67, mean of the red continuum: 2.72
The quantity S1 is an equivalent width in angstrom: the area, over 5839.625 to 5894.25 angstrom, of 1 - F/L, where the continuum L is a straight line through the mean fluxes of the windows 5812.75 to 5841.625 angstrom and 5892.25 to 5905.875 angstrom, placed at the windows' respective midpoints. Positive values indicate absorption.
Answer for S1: 1.66 angstrom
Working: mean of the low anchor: 2.96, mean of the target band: 2.55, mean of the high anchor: 2.36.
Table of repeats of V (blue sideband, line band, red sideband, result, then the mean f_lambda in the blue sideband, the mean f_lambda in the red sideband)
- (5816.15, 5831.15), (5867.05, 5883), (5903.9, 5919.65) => 0.5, 3.05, 2.74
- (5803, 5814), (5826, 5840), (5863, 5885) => -1.0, 2.71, 2.71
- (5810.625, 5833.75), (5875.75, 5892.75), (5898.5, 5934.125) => 3.3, 2.96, 2.74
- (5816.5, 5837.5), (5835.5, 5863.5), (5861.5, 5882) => 0.4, 2.97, 2.68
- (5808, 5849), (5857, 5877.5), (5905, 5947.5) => 1.1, 2.89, 2.73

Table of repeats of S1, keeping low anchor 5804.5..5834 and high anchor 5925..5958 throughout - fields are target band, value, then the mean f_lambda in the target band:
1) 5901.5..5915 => 0.2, 2.73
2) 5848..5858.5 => 0.1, 2.84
